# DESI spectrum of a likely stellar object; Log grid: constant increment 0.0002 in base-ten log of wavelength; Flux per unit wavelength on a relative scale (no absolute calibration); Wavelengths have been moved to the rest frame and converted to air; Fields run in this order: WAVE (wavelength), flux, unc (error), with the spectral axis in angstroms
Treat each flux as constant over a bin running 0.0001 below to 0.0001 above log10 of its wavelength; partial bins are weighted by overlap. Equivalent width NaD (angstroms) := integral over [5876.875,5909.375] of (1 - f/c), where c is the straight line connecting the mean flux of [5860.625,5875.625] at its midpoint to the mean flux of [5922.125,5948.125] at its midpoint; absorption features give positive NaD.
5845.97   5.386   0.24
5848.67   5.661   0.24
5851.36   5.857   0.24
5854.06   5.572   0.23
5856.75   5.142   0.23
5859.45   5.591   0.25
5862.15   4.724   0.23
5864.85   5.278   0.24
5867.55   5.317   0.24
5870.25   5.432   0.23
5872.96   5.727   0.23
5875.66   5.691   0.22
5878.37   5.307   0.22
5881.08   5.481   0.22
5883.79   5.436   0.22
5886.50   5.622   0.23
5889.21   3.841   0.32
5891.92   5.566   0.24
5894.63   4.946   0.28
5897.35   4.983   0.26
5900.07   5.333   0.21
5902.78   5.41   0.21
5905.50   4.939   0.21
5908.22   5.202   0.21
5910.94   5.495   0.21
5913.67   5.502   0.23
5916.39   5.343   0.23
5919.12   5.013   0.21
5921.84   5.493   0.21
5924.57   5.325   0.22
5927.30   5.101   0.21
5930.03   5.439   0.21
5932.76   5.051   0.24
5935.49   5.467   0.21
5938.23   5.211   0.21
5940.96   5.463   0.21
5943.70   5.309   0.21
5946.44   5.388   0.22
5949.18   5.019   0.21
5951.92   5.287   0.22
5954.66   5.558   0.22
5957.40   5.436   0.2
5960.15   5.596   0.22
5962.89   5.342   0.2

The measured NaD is 0.9 angstroms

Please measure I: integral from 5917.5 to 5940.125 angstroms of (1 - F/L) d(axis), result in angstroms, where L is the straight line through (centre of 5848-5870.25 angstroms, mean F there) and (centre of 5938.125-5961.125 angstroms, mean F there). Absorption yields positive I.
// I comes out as 0.4 angstroms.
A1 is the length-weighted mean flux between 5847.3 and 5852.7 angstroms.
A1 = 5.75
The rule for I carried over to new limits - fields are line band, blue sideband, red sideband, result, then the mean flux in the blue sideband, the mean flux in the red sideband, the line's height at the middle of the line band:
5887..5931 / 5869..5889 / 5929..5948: 1.5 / 5.43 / 5.33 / 5.38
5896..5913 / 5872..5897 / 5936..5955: 0.1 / 5.27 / 5.31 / 5.28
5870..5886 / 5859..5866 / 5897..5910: -1.1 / 5.14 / 5.2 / 5.17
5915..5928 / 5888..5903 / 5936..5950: -0.3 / 5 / 5.3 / 5.16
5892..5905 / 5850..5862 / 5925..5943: 0.4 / 5.46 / 5.29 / 5.37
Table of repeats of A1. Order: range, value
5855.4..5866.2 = 5.19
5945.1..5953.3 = 5.23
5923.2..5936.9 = 5.27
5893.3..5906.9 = 5.12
